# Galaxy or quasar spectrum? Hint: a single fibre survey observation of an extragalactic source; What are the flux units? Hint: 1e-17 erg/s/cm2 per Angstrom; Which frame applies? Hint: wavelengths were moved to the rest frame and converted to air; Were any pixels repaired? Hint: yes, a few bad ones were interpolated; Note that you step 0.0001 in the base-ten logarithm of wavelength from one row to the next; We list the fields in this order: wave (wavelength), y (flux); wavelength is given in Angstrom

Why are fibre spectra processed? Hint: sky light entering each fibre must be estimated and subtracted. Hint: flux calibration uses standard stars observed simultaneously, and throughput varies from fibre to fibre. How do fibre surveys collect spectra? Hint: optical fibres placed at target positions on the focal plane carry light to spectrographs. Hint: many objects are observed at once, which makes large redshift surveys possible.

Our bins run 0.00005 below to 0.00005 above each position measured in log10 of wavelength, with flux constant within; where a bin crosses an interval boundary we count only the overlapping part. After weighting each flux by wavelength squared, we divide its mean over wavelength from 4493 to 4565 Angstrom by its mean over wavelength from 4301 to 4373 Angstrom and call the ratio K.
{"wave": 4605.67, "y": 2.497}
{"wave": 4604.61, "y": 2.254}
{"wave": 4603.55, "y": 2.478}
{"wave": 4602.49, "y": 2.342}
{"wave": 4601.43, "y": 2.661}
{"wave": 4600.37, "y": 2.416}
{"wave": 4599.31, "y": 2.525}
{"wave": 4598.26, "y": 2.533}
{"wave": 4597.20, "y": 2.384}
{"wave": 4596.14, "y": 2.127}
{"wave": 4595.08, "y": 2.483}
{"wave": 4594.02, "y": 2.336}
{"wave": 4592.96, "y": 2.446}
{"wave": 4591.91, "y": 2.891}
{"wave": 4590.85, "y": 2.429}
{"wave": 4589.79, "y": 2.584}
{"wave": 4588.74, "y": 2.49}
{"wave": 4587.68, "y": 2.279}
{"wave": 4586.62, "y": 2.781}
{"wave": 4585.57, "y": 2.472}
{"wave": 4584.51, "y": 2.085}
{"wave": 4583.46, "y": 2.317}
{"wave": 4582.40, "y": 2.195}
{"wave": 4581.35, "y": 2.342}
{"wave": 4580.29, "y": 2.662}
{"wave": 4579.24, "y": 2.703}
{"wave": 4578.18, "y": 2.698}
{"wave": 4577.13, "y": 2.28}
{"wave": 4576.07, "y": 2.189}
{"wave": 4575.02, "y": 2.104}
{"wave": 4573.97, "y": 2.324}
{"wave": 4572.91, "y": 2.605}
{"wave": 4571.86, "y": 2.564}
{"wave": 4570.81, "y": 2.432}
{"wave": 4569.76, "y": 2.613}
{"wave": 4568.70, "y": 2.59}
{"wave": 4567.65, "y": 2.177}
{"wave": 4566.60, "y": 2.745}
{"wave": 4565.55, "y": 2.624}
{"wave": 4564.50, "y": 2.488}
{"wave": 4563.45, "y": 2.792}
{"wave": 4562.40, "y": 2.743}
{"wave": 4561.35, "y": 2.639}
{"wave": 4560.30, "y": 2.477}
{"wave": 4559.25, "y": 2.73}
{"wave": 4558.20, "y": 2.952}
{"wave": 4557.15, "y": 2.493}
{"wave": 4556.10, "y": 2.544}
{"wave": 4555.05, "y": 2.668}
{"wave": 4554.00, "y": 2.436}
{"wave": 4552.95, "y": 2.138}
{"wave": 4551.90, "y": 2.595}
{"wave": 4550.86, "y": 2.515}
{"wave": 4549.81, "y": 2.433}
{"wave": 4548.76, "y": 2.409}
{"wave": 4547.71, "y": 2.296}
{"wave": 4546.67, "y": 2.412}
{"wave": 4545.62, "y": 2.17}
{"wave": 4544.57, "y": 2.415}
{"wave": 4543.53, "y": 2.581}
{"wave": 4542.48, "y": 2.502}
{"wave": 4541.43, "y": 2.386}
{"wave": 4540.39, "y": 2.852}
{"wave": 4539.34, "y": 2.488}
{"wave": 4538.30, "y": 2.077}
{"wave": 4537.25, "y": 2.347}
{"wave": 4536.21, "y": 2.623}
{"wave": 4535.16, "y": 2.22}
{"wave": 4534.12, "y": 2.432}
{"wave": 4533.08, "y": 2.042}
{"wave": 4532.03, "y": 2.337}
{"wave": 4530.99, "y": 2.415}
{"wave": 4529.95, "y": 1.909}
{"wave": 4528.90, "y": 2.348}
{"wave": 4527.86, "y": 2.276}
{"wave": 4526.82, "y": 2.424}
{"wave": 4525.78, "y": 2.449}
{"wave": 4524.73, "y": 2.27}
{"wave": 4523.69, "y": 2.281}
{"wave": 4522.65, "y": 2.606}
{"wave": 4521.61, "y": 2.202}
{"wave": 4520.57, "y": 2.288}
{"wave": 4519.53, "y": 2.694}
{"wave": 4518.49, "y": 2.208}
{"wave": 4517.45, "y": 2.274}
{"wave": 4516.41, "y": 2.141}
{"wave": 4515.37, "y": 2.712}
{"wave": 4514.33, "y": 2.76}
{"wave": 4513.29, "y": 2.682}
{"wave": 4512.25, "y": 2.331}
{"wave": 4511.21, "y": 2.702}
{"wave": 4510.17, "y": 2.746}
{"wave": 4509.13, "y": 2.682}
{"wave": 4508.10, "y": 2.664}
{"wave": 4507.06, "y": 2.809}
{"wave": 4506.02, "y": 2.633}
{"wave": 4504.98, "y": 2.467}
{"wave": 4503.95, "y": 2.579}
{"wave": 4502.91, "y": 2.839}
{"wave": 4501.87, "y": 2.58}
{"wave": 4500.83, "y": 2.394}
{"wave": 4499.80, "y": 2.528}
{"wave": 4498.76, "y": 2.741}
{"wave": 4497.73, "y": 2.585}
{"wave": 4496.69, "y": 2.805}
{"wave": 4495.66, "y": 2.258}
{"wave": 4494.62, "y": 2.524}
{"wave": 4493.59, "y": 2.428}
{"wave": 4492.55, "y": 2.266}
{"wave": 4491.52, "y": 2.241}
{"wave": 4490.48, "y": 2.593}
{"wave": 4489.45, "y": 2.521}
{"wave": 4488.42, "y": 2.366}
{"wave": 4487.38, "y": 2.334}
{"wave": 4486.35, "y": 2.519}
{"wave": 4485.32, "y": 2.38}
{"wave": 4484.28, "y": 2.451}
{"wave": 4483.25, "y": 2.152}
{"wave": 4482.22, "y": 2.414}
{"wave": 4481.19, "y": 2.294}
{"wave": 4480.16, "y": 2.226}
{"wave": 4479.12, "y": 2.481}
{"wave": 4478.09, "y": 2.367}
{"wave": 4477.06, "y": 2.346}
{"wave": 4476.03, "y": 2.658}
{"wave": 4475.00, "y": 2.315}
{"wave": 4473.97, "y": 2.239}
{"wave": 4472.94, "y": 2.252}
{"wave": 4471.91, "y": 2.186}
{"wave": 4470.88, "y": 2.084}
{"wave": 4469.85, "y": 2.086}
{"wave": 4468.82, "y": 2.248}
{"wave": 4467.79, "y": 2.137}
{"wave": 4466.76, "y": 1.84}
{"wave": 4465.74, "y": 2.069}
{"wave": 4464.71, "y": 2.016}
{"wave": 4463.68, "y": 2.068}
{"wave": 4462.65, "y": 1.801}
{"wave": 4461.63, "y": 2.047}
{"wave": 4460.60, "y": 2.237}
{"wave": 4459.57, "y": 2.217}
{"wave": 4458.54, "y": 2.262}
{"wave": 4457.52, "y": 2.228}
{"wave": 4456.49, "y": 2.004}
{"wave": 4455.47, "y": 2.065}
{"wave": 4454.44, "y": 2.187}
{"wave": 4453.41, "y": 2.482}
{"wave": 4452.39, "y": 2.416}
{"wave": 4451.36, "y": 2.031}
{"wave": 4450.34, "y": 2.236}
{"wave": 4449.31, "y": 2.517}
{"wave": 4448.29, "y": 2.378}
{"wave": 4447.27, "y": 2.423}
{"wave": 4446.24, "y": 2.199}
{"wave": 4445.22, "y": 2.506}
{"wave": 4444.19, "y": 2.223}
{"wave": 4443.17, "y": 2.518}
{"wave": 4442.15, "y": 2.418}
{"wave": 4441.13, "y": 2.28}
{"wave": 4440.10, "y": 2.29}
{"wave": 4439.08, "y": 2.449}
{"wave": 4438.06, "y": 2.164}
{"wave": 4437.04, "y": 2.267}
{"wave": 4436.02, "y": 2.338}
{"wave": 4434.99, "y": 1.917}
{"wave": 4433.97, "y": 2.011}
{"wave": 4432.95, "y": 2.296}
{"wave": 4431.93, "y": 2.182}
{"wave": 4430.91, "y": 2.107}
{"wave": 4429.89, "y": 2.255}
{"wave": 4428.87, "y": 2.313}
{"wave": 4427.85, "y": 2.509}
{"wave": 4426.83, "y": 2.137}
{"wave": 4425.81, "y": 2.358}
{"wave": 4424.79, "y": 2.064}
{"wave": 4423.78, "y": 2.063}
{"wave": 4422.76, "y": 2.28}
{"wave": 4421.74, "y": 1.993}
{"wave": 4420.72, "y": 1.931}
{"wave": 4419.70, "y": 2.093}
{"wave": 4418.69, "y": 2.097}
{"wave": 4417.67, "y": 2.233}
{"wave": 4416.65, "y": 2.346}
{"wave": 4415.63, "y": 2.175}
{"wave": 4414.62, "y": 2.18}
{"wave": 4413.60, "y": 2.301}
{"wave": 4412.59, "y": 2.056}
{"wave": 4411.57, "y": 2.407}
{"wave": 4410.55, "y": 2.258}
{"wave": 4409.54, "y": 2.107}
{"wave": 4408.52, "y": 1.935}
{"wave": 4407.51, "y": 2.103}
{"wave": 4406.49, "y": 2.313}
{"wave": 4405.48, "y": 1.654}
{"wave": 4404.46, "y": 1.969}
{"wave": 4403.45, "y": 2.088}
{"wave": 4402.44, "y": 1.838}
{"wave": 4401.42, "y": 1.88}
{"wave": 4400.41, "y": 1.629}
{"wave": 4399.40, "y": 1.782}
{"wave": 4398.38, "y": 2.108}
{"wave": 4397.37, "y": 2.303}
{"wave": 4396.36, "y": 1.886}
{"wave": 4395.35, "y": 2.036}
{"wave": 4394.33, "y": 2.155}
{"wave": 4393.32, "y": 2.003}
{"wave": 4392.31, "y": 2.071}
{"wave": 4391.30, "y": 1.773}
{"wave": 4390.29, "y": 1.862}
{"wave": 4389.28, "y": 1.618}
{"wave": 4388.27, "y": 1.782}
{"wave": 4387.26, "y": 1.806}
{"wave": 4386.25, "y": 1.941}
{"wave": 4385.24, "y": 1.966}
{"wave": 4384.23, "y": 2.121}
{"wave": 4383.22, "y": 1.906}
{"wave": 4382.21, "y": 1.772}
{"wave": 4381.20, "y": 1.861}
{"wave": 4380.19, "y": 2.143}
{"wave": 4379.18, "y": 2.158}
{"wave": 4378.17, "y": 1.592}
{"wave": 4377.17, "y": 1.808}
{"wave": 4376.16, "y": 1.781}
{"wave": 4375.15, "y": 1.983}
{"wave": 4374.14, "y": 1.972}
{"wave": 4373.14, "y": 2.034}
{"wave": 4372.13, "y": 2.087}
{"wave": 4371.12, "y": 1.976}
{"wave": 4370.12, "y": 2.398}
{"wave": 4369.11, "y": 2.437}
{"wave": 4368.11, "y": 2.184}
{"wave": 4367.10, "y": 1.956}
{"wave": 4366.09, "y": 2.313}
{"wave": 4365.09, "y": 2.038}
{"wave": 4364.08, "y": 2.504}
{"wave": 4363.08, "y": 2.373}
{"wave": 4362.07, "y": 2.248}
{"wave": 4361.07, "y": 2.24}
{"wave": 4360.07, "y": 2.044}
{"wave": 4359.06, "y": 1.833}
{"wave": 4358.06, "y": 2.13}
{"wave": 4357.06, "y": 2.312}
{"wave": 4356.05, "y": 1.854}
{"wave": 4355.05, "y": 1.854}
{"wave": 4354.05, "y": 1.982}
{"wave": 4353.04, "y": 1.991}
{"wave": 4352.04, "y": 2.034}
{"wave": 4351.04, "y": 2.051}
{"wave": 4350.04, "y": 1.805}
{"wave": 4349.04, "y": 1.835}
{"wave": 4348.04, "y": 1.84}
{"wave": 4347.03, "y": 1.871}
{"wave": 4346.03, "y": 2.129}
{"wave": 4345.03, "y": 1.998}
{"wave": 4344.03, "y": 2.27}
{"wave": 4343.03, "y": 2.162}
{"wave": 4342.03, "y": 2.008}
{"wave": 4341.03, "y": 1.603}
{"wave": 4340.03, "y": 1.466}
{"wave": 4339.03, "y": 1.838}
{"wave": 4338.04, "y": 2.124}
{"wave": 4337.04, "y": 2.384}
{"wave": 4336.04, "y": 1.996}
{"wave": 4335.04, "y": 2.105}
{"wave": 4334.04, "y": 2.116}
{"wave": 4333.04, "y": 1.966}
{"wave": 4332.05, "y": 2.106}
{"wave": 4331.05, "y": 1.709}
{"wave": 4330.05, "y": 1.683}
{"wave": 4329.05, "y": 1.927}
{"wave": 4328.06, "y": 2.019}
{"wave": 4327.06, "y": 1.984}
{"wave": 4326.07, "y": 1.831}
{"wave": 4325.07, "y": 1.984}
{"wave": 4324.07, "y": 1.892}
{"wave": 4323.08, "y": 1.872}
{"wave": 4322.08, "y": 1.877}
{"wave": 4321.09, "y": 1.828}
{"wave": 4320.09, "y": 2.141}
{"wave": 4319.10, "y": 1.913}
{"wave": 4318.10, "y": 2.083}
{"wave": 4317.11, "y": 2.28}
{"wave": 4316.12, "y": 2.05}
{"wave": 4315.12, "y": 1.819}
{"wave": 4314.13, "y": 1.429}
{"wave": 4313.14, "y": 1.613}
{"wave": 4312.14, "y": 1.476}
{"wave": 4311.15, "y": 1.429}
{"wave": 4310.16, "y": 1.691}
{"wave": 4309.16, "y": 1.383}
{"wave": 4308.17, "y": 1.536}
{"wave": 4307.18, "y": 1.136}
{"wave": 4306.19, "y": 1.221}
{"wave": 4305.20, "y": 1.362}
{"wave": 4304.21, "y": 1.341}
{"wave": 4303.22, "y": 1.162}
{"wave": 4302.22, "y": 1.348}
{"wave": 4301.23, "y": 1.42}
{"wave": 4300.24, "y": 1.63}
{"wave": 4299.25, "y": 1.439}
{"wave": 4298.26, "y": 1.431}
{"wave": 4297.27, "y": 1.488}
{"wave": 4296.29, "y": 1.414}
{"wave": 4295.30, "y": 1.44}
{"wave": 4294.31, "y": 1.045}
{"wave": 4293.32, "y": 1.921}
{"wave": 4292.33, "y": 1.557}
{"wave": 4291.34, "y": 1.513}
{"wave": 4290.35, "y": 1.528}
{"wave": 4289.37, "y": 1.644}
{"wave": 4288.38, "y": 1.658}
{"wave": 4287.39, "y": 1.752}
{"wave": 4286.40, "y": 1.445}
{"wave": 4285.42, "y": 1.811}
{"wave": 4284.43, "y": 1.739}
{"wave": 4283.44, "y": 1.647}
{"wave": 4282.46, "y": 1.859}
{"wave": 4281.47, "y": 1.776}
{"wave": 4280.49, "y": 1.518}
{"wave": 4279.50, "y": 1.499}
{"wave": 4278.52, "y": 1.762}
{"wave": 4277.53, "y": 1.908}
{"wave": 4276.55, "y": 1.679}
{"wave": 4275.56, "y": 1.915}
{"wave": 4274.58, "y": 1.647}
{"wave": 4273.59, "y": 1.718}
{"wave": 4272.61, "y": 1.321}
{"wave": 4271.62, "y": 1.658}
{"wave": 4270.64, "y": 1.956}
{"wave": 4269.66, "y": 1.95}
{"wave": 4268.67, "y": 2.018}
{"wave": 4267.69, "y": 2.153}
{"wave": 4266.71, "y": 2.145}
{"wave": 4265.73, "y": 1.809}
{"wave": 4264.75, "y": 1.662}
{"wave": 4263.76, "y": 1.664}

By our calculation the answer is 1.42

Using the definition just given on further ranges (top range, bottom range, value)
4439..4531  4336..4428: 1.22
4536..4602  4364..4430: 1.30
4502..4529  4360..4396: 1.32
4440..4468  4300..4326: 1.43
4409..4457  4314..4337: 1.20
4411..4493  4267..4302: 1.47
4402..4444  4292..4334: 1.37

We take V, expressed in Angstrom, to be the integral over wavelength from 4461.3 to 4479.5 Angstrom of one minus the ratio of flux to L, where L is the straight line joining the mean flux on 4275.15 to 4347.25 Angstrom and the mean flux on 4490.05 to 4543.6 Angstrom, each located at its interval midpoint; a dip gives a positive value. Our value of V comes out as 1.0 Angstrom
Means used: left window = 1.73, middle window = 2.18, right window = 2.46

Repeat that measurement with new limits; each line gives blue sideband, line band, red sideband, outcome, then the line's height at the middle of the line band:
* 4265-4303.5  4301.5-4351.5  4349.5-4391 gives 0.6 Angstrom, 1.83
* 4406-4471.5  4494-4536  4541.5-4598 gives -2.0 Angstrom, 2.36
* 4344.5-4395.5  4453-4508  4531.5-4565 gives -0.9 Angstrom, 2.3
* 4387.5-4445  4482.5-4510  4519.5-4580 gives -2.4 Angstrom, 2.31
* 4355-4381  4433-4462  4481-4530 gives 0.6 Angstrom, 2.31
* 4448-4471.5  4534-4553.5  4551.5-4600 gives -0.1 Angstrom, 2.4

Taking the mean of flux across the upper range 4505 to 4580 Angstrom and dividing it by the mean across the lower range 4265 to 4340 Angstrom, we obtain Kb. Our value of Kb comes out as 1.43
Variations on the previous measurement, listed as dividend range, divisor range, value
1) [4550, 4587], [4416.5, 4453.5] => 1.11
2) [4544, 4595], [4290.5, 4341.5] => 1.46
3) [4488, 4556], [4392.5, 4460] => 1.13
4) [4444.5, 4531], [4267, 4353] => 1.35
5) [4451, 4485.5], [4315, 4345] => 1.12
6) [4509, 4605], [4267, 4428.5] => 1.30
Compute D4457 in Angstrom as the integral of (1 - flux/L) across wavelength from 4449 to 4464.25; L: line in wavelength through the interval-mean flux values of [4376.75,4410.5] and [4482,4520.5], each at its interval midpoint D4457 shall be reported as 0.63 Angstrom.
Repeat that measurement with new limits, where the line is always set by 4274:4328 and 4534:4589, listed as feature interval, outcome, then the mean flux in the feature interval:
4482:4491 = -0.7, 2.41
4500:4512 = -1.8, 2.64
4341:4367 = -3.5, 2.06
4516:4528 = 0.0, 2.35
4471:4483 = -0.7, 2.33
